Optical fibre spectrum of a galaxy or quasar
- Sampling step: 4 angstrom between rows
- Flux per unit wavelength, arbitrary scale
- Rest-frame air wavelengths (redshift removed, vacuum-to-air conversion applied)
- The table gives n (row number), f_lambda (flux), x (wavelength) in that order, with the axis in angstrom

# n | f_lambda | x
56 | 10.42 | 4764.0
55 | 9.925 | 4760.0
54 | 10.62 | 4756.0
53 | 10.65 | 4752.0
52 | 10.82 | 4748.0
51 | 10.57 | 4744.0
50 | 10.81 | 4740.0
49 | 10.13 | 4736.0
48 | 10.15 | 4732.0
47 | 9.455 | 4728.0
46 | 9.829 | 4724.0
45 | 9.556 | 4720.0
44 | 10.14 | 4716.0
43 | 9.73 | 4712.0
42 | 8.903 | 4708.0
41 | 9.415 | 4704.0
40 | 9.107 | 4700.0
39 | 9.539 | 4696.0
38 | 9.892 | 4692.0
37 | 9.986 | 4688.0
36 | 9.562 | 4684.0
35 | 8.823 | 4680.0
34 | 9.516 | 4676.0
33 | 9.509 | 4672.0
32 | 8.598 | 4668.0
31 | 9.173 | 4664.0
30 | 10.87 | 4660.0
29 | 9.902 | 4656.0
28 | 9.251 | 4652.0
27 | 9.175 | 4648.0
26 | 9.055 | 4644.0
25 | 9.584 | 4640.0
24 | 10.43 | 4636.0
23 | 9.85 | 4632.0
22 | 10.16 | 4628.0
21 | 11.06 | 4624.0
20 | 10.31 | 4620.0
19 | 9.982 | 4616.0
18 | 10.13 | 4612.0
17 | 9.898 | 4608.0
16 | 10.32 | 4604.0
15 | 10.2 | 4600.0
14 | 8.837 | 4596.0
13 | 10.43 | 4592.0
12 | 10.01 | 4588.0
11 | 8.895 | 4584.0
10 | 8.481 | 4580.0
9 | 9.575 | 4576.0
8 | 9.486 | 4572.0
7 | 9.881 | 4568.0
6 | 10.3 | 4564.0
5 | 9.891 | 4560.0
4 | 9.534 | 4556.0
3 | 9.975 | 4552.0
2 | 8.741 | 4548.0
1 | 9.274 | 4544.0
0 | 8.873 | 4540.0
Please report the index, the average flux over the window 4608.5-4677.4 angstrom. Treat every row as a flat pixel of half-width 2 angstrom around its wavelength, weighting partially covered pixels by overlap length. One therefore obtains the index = 9.8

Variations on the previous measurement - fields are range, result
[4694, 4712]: 9.3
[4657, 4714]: 9.48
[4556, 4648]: 9.83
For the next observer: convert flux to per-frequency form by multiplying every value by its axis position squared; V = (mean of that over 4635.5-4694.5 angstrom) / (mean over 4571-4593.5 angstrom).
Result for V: 1.04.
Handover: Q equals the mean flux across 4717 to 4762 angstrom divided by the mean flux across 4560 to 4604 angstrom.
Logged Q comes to 1.1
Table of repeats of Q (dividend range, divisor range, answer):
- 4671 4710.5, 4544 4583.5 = 0.99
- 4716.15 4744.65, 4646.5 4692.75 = 1.06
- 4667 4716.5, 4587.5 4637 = 0.93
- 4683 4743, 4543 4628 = 1.00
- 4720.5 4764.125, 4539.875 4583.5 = 1.09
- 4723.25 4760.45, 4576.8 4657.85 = 1.05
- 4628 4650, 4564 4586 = 1.03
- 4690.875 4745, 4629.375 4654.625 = 1.02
